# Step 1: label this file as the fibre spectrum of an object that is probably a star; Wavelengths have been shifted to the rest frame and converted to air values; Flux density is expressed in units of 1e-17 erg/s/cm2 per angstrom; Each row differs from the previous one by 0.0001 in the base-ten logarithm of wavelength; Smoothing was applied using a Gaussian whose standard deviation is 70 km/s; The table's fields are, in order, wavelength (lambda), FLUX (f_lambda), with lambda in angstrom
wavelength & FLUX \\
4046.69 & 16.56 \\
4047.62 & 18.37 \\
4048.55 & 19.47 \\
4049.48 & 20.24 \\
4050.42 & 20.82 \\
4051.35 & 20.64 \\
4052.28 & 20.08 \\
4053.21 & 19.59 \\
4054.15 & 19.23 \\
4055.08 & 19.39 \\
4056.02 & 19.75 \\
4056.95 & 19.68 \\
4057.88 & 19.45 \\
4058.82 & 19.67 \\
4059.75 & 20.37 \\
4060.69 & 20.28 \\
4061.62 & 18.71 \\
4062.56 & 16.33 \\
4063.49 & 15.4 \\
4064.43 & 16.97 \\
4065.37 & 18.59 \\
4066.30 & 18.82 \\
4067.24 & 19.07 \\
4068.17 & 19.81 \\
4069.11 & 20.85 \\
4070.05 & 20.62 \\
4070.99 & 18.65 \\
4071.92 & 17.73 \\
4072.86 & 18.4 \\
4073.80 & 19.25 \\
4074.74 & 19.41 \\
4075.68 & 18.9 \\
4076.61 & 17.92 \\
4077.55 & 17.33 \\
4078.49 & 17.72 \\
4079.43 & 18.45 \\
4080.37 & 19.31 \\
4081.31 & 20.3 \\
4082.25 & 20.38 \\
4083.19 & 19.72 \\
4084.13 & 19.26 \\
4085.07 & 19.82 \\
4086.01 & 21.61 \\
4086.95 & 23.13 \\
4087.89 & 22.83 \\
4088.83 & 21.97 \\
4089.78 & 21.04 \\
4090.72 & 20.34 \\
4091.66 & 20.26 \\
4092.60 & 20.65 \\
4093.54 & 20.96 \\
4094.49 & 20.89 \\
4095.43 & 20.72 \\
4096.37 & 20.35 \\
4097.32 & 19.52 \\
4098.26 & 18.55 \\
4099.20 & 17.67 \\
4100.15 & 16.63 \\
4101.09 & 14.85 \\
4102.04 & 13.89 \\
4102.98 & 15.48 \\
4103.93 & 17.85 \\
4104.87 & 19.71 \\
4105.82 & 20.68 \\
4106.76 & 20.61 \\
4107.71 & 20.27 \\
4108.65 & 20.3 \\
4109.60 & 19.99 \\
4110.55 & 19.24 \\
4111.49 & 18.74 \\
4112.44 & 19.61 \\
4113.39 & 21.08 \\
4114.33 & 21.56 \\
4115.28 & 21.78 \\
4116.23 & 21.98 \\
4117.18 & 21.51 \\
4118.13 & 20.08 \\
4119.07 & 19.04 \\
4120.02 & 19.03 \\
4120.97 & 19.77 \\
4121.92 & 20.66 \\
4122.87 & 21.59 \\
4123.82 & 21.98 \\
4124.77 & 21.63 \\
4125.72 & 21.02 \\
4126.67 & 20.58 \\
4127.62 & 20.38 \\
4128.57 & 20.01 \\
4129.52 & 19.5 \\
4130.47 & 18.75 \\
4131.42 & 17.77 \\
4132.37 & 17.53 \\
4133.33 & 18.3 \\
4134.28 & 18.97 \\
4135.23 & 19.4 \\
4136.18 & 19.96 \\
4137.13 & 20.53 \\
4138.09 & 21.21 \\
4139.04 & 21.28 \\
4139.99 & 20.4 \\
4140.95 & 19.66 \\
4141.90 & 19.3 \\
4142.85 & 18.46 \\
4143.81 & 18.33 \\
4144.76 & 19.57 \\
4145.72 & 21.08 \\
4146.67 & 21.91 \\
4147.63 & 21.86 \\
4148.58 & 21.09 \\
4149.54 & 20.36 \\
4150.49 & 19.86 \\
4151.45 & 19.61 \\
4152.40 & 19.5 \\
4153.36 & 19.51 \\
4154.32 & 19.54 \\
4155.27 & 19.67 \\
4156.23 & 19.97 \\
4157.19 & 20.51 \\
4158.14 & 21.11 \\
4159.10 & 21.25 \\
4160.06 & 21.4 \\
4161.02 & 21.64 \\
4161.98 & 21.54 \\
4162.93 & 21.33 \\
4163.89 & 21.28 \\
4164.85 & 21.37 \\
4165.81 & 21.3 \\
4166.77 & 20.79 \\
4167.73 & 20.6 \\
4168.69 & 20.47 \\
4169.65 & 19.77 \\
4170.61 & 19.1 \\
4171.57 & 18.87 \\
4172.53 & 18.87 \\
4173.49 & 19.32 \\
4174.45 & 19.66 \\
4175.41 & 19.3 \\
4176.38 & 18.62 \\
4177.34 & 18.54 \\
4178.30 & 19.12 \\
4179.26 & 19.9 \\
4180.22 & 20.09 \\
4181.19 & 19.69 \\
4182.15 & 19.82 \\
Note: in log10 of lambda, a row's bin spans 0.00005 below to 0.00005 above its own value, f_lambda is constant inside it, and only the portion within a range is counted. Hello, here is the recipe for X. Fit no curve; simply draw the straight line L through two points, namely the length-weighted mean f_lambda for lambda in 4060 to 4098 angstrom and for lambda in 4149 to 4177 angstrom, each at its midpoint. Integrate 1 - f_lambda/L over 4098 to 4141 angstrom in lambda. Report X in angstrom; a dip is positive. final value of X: 0.6 angstrom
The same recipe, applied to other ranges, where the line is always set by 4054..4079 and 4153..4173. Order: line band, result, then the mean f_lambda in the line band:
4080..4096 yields -1.3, 20.8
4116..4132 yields -0.4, 20.3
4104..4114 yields -0.2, 20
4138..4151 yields -0.1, 20.3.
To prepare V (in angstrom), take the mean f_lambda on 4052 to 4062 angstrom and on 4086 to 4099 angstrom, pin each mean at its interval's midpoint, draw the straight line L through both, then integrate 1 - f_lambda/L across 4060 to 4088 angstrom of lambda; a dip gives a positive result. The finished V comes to 1.49 angstrom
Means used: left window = 19.7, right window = 20.8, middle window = 19.2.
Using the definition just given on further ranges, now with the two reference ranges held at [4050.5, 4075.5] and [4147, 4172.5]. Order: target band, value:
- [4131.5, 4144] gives 0.4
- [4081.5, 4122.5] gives -0.4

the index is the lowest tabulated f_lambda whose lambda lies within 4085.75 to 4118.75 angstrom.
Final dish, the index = 13.89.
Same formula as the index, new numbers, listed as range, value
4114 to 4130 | 19.03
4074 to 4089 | 17.33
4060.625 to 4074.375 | 15.4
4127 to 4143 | 17.53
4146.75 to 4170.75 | 19.1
